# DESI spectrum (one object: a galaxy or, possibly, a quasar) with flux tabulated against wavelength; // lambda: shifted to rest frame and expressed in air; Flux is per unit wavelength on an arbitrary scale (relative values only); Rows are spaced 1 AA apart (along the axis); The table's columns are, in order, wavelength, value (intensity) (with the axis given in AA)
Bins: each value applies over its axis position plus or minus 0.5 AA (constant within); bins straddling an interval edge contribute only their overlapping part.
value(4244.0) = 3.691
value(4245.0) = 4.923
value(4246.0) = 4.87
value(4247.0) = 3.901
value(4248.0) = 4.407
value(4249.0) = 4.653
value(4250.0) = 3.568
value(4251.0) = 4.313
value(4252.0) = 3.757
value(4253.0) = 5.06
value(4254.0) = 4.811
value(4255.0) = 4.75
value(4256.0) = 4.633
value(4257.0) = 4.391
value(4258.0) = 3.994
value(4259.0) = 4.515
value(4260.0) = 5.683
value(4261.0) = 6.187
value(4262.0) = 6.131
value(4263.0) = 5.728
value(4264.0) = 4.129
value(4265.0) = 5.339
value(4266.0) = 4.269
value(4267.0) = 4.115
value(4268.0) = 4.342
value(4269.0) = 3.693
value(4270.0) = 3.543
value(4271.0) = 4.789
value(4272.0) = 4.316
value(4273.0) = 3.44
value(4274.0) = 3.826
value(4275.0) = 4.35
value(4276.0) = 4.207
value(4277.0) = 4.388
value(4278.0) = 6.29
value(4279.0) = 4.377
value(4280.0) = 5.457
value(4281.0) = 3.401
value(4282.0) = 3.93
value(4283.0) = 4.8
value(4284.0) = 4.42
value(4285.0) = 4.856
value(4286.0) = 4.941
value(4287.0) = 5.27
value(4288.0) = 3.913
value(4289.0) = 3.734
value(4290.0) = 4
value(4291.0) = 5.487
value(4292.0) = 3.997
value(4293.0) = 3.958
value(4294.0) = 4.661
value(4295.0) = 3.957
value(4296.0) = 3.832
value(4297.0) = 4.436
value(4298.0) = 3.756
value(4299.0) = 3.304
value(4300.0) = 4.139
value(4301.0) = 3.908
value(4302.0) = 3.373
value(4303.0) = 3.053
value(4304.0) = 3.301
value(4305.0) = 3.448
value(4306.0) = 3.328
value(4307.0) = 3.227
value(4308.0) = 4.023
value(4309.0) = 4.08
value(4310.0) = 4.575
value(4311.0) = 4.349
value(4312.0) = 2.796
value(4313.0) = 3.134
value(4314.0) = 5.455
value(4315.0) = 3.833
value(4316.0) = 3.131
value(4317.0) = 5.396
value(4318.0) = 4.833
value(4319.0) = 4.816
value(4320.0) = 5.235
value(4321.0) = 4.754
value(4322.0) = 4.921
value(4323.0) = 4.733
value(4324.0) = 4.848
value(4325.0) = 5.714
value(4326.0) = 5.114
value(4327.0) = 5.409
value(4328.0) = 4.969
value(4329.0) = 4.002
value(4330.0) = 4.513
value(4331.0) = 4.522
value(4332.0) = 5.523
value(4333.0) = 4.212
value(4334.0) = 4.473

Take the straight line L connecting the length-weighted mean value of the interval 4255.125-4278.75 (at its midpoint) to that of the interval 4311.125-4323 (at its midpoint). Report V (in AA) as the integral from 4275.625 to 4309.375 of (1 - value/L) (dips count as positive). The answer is 2.69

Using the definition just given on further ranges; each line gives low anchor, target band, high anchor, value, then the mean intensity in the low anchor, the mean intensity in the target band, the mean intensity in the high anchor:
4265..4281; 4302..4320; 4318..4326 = 3.4 AA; 4.36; 3.95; 5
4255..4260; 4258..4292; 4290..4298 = -1.3 AA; 4.55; 4.58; 4.28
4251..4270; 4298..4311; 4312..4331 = 2.8 AA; 4.71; 3.68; 4.66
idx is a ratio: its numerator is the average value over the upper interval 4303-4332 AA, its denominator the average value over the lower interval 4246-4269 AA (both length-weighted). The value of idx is 0.9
